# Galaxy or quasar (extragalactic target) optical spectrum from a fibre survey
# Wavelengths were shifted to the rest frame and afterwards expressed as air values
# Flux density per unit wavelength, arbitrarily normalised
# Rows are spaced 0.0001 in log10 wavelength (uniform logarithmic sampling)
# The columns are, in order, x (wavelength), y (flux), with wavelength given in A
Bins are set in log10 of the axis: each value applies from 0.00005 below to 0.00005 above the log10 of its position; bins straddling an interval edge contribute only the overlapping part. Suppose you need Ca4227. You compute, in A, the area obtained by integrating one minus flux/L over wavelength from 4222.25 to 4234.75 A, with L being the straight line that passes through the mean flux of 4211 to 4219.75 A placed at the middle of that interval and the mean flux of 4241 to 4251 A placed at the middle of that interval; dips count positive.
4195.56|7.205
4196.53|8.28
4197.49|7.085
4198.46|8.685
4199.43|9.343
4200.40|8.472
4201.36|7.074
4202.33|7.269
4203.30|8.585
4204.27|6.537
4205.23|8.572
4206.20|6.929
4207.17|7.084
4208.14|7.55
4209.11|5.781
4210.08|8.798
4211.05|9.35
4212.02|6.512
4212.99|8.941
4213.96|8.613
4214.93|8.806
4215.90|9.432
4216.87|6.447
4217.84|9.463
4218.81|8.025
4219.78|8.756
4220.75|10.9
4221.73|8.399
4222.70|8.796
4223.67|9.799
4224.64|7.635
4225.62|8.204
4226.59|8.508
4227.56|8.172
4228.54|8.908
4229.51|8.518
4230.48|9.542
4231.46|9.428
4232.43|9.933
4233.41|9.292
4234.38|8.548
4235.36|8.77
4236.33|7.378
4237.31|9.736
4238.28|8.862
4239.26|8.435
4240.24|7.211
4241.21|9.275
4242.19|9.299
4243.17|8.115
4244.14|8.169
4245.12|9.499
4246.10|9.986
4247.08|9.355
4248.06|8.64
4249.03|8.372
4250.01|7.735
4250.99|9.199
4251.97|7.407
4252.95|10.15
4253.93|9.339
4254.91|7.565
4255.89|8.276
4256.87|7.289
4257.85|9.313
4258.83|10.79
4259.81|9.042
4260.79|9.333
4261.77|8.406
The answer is -0.4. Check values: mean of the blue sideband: 8.38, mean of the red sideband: 8.85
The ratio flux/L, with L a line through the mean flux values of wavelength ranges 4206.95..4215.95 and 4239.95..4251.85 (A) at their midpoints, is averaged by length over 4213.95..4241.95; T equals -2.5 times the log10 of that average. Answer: -0.05 mag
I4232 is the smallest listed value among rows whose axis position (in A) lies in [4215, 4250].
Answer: 6.447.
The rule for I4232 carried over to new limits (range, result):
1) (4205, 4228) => 5.781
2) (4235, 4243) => 7.211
